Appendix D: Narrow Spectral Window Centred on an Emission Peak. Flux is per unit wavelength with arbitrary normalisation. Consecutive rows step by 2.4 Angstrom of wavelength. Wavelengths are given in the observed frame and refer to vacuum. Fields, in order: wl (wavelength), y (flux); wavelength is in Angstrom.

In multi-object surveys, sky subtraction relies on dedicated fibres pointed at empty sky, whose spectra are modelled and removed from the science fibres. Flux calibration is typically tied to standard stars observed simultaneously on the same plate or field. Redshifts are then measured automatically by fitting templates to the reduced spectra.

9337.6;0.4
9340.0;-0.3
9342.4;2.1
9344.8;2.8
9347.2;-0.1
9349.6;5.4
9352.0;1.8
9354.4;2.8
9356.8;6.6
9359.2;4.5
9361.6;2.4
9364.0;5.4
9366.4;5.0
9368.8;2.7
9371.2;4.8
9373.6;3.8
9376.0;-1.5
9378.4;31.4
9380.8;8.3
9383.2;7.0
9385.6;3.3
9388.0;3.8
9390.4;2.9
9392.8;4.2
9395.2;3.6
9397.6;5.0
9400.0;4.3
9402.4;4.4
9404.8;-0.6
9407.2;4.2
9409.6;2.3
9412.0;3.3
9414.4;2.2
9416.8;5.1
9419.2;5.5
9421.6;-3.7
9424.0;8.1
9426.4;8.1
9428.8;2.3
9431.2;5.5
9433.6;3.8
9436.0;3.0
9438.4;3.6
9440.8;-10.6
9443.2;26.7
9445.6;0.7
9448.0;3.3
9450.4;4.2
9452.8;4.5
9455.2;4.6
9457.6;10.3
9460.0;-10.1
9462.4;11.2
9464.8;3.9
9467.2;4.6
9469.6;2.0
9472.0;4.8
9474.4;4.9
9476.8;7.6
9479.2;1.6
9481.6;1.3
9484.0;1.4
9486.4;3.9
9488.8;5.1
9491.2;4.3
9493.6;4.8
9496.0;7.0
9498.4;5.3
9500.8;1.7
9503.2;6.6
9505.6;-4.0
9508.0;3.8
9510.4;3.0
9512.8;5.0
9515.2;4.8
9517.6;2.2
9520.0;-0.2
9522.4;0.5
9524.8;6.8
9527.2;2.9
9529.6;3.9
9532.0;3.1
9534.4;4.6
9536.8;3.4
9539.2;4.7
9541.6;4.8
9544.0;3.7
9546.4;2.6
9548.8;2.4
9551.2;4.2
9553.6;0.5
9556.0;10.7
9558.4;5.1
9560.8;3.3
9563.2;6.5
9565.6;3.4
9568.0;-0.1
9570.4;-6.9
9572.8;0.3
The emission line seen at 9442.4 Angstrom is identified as Hgamma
